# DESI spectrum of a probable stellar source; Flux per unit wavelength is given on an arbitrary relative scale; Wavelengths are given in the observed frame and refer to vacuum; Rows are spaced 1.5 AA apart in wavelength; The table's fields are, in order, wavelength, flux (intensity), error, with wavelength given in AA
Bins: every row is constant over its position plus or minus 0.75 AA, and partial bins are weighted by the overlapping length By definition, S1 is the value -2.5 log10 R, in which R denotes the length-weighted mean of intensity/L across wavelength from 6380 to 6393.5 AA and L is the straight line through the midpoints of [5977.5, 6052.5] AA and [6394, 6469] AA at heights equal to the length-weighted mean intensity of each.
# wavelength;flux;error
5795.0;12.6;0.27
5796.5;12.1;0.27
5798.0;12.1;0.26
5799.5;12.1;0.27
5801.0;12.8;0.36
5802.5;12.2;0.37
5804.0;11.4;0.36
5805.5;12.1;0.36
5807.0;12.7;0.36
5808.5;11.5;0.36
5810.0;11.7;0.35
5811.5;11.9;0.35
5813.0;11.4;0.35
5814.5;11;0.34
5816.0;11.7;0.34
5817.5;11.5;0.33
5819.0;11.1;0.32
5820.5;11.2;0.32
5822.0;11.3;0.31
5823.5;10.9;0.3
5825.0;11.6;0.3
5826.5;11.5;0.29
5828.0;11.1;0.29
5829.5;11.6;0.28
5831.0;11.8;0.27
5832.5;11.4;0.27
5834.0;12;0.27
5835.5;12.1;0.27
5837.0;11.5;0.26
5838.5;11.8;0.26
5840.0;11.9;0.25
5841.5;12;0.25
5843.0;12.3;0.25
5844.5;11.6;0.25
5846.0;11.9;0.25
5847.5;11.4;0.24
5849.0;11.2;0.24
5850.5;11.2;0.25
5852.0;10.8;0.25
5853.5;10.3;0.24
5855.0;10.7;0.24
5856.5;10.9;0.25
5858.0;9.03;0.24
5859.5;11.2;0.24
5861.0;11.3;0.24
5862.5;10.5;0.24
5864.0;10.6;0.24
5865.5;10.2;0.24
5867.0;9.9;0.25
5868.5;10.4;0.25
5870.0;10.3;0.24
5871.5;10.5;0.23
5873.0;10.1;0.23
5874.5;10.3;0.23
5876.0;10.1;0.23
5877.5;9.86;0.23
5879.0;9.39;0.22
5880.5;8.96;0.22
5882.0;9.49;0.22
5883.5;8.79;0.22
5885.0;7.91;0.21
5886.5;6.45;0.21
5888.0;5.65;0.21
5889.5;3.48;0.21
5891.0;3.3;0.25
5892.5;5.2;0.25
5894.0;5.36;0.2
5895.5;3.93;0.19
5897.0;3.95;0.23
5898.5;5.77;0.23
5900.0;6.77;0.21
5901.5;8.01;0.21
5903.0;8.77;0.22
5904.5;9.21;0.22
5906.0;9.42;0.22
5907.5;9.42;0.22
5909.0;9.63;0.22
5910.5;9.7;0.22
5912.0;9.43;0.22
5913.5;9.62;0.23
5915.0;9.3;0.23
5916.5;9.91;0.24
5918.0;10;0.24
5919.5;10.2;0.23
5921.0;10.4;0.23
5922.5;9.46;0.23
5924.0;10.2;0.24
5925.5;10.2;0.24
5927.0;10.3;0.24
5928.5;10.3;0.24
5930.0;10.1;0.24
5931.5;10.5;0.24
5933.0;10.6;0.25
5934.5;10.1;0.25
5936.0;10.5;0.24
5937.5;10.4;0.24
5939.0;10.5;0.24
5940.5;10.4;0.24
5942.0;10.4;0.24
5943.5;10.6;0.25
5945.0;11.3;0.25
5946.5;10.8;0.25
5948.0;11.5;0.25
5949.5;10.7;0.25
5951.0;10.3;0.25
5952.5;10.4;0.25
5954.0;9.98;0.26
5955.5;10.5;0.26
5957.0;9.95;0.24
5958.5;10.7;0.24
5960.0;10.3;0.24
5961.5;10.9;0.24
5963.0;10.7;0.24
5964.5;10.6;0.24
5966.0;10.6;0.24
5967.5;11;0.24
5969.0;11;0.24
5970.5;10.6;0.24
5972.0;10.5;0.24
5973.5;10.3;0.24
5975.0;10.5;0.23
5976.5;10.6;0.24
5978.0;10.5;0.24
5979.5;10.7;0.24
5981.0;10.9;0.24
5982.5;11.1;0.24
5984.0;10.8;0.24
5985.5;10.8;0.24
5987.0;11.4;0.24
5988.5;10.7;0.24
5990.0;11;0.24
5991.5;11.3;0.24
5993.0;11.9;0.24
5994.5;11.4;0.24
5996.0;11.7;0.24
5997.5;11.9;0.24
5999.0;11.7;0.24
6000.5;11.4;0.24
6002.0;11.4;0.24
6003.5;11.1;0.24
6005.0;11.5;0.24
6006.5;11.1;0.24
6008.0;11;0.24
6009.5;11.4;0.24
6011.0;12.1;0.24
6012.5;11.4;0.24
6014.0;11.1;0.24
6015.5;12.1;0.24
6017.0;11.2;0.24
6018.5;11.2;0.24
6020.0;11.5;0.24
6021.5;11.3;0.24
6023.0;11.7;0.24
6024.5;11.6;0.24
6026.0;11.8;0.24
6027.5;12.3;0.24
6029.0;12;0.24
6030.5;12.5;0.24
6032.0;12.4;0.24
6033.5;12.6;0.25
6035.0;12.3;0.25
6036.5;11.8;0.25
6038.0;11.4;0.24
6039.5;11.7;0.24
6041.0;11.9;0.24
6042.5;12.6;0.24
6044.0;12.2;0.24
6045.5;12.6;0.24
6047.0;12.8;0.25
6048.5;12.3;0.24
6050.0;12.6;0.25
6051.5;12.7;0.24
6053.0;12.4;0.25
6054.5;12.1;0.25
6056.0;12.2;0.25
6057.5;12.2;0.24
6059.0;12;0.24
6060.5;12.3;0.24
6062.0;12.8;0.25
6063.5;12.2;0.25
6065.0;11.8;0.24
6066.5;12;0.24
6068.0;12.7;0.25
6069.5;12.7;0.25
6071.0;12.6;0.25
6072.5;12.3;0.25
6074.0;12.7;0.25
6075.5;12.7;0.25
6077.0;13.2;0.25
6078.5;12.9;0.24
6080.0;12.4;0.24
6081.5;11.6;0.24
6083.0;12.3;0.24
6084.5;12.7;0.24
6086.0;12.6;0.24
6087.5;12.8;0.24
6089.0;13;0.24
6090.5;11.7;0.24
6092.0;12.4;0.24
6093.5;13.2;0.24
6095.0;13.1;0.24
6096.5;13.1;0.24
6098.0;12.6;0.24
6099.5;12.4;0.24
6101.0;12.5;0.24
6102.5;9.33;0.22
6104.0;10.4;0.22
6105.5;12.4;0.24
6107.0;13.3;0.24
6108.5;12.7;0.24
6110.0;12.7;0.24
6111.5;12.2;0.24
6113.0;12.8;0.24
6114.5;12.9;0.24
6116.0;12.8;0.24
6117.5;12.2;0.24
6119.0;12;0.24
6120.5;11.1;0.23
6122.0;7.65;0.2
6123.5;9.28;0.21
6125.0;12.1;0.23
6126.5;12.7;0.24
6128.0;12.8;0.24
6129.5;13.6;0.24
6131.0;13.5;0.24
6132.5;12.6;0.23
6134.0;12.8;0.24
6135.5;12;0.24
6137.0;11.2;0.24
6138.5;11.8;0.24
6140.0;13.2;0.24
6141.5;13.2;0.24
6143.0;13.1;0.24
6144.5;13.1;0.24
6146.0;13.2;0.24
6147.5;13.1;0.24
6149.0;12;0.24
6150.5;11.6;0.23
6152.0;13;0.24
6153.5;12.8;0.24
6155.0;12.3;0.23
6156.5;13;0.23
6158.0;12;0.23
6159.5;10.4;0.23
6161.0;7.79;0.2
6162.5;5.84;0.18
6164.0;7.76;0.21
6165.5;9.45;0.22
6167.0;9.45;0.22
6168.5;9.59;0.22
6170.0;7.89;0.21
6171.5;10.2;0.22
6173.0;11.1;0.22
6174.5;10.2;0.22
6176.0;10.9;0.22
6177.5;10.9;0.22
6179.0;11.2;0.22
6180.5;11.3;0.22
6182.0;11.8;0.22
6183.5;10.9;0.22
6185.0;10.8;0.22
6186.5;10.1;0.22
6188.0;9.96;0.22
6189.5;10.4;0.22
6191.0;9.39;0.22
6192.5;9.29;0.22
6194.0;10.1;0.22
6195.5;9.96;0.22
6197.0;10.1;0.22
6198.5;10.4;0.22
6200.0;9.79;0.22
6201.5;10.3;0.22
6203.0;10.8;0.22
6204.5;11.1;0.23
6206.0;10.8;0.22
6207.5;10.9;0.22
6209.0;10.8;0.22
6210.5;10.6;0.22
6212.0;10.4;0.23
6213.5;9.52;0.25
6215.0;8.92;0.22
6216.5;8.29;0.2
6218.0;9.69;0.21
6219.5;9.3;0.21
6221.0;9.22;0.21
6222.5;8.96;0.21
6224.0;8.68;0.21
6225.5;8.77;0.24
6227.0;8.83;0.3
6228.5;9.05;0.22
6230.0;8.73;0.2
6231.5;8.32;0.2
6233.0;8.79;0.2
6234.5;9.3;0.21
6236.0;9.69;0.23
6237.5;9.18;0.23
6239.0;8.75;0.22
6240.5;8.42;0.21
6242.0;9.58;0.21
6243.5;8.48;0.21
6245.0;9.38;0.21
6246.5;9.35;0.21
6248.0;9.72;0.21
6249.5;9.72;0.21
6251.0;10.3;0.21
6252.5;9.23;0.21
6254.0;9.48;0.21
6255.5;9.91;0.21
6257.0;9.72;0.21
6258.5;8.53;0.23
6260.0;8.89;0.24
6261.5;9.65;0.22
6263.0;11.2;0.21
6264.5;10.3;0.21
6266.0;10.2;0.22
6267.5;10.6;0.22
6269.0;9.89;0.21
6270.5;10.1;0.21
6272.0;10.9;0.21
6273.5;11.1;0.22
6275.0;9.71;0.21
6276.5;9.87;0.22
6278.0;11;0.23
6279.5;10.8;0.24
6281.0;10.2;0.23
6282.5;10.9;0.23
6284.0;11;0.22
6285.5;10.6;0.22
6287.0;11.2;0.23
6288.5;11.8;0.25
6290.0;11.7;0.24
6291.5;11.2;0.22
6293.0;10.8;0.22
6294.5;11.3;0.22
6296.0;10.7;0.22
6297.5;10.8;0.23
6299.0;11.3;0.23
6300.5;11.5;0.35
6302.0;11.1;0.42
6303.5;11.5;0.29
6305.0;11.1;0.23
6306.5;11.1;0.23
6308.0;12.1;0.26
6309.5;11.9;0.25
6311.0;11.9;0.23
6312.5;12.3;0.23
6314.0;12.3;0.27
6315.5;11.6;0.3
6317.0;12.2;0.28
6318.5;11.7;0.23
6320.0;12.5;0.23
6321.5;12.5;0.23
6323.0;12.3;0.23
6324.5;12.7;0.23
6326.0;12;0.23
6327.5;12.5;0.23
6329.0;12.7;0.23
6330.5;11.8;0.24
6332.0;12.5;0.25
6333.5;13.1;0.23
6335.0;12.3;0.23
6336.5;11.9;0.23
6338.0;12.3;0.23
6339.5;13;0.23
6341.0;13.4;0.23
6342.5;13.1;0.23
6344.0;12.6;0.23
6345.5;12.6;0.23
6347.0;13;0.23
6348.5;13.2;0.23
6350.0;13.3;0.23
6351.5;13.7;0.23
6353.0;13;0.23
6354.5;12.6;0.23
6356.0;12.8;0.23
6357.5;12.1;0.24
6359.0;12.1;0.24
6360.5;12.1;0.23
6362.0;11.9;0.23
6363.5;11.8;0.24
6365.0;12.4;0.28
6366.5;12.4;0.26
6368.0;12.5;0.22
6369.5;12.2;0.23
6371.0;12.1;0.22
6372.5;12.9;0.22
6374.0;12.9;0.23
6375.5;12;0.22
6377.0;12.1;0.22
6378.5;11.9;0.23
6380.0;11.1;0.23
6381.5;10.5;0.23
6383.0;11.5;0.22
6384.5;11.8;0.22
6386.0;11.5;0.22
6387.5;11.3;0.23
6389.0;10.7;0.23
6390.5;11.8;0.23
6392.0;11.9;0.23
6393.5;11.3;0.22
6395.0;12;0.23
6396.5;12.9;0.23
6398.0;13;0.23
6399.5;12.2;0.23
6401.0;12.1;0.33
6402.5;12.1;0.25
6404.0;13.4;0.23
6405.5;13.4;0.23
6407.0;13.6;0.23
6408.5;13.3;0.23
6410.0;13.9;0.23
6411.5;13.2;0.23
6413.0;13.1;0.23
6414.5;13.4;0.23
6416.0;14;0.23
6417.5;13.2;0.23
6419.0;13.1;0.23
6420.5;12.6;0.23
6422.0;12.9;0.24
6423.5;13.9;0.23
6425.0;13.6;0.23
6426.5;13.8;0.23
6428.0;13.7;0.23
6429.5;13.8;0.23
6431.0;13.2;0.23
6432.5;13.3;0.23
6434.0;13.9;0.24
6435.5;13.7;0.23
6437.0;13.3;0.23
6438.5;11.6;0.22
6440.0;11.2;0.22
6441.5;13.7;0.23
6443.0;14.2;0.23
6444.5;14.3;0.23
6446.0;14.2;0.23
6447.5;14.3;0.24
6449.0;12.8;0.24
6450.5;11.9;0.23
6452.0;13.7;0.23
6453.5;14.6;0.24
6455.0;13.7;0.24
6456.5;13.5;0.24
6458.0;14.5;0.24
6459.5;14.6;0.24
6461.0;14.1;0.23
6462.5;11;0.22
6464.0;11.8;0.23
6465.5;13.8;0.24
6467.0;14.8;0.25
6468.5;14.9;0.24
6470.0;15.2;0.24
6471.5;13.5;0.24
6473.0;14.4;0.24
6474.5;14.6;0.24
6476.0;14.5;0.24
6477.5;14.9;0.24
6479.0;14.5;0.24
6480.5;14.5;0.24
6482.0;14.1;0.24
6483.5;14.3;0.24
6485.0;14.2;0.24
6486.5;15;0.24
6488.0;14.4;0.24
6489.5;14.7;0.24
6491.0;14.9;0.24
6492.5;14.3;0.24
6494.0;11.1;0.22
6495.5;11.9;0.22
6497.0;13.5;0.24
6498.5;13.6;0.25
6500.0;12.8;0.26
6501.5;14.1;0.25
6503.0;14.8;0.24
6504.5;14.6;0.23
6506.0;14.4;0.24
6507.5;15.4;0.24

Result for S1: 0.16 mag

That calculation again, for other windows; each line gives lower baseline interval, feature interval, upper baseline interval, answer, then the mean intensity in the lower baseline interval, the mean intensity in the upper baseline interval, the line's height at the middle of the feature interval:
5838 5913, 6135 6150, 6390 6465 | -0.13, 9.2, 13.2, 11.1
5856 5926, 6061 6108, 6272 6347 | -0.22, 8.76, 11.7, 10.1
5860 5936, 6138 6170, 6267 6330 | -0.08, 8.89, 11.4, 10.5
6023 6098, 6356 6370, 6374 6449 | 0.05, 12.4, 12.8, 12.7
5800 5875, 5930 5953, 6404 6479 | 0.11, 11.3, 13.6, 11.7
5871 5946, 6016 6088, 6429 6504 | -0.20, 8.88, 13.8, 10.1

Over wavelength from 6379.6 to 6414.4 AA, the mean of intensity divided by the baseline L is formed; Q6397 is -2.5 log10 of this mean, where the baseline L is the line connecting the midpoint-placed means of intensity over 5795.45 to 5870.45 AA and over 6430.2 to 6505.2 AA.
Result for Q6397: 0.104 mag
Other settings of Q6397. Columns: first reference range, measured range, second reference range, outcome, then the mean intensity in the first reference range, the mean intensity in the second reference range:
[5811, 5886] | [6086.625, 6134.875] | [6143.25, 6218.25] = -0.15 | 10.9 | 10.5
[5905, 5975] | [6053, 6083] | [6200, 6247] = -0.24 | 10.3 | 9.45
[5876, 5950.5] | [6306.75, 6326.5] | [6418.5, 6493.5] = 0.04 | 8.92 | 13.8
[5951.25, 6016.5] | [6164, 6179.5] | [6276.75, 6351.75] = 0.16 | 11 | 11.9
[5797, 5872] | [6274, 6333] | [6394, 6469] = 0.12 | 11.3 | 13.3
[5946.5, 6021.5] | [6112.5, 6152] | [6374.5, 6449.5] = -0.06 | 11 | 12.8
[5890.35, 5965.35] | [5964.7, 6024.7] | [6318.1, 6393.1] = -0.13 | 9.42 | 12.3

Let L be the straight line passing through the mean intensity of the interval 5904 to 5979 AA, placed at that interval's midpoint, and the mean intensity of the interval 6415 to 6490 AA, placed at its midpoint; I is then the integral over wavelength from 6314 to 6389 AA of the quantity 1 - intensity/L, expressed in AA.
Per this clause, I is 4.4 AA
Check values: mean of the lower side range 10.3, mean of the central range 12.3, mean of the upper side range 13.8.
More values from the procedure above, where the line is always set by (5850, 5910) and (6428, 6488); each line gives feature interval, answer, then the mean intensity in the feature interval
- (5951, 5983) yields -3.84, 10.6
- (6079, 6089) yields -1.88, 12.5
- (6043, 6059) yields -3.46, 12.4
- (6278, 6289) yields 1.20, 10.9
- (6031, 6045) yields -2.84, 12.1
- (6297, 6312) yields 1.19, 11.5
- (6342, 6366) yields 0.45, 12.6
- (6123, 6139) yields -2.01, 12.3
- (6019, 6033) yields -2.71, 11.9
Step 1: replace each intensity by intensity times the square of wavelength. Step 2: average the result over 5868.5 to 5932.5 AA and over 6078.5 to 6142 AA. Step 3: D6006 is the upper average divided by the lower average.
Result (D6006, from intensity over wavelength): 1.5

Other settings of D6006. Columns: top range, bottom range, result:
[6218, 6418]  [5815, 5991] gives 1.29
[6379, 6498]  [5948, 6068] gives 1.33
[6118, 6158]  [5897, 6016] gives 1.25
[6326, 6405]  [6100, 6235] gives 1.21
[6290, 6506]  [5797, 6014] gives 1.46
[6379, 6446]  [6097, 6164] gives 1.17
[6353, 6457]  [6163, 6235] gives 1.38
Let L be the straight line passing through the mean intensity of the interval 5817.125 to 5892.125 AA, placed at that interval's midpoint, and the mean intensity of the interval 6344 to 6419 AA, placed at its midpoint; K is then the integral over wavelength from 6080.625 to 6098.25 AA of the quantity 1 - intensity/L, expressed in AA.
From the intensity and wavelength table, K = -2.1 AA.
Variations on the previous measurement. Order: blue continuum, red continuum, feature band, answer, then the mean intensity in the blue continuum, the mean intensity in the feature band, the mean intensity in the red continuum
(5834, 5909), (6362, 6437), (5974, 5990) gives -1.3 AA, 9.32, 10.8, 12.6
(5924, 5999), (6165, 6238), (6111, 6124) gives -1.6 AA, 10.7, 11.5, 9.88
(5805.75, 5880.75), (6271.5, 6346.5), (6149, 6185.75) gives 3.1 AA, 11.1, 10.5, 11.7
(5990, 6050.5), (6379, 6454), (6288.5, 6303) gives 1.5 AA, 11.8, 11.2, 12.9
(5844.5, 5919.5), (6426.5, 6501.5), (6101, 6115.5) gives -1.7 AA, 9.01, 12.1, 13.7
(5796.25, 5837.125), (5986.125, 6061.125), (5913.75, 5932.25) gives 2.7 AA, 11.7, 10.1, 11.8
